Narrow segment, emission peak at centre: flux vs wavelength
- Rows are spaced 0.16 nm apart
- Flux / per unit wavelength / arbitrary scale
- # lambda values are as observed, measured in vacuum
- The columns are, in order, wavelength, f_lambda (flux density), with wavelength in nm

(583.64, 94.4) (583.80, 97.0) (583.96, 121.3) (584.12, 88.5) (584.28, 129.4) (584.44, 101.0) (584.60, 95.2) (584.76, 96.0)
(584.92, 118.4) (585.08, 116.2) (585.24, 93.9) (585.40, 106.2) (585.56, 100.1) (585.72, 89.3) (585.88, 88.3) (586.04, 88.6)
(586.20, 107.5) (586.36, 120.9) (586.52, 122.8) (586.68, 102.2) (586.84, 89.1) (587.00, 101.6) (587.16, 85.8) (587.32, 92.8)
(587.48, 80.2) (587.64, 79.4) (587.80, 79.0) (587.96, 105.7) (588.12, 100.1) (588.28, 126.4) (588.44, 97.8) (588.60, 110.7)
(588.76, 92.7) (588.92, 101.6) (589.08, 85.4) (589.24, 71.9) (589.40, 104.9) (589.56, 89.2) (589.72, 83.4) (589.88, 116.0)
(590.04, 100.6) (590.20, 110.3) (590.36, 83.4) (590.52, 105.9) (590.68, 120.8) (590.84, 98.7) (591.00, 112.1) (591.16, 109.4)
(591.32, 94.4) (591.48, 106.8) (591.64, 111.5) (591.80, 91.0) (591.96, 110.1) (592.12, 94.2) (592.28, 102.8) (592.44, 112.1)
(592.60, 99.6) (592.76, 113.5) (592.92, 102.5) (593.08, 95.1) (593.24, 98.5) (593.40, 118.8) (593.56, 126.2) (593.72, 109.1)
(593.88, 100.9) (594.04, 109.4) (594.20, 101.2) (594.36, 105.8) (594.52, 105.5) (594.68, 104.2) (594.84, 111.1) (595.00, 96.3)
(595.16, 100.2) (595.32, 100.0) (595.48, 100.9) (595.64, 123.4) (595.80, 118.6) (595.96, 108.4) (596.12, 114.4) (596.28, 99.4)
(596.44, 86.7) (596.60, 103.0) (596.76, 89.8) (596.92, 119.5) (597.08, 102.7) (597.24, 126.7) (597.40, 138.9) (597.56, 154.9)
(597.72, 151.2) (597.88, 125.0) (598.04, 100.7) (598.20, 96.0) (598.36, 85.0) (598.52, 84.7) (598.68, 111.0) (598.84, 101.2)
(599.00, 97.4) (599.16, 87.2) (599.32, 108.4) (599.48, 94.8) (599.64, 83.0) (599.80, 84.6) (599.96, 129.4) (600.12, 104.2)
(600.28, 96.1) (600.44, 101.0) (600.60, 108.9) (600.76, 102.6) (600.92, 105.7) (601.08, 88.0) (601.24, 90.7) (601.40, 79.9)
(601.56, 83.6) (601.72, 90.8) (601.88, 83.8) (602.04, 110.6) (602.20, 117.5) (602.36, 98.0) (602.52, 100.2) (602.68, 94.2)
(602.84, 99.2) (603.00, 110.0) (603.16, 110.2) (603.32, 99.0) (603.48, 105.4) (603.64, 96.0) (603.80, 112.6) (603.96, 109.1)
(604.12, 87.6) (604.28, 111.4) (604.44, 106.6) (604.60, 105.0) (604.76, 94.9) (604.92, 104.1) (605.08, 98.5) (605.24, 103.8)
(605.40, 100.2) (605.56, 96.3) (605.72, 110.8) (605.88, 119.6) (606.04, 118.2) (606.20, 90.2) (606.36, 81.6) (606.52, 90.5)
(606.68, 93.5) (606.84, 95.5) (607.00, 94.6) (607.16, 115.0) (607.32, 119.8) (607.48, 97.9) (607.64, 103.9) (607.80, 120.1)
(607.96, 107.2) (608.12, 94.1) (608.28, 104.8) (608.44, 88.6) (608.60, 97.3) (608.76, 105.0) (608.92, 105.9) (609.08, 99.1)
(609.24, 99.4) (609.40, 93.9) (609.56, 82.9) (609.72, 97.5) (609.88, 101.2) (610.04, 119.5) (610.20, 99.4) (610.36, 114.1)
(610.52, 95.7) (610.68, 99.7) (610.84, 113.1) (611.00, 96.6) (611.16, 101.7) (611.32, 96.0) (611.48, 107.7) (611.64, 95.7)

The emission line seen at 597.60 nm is [O III]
